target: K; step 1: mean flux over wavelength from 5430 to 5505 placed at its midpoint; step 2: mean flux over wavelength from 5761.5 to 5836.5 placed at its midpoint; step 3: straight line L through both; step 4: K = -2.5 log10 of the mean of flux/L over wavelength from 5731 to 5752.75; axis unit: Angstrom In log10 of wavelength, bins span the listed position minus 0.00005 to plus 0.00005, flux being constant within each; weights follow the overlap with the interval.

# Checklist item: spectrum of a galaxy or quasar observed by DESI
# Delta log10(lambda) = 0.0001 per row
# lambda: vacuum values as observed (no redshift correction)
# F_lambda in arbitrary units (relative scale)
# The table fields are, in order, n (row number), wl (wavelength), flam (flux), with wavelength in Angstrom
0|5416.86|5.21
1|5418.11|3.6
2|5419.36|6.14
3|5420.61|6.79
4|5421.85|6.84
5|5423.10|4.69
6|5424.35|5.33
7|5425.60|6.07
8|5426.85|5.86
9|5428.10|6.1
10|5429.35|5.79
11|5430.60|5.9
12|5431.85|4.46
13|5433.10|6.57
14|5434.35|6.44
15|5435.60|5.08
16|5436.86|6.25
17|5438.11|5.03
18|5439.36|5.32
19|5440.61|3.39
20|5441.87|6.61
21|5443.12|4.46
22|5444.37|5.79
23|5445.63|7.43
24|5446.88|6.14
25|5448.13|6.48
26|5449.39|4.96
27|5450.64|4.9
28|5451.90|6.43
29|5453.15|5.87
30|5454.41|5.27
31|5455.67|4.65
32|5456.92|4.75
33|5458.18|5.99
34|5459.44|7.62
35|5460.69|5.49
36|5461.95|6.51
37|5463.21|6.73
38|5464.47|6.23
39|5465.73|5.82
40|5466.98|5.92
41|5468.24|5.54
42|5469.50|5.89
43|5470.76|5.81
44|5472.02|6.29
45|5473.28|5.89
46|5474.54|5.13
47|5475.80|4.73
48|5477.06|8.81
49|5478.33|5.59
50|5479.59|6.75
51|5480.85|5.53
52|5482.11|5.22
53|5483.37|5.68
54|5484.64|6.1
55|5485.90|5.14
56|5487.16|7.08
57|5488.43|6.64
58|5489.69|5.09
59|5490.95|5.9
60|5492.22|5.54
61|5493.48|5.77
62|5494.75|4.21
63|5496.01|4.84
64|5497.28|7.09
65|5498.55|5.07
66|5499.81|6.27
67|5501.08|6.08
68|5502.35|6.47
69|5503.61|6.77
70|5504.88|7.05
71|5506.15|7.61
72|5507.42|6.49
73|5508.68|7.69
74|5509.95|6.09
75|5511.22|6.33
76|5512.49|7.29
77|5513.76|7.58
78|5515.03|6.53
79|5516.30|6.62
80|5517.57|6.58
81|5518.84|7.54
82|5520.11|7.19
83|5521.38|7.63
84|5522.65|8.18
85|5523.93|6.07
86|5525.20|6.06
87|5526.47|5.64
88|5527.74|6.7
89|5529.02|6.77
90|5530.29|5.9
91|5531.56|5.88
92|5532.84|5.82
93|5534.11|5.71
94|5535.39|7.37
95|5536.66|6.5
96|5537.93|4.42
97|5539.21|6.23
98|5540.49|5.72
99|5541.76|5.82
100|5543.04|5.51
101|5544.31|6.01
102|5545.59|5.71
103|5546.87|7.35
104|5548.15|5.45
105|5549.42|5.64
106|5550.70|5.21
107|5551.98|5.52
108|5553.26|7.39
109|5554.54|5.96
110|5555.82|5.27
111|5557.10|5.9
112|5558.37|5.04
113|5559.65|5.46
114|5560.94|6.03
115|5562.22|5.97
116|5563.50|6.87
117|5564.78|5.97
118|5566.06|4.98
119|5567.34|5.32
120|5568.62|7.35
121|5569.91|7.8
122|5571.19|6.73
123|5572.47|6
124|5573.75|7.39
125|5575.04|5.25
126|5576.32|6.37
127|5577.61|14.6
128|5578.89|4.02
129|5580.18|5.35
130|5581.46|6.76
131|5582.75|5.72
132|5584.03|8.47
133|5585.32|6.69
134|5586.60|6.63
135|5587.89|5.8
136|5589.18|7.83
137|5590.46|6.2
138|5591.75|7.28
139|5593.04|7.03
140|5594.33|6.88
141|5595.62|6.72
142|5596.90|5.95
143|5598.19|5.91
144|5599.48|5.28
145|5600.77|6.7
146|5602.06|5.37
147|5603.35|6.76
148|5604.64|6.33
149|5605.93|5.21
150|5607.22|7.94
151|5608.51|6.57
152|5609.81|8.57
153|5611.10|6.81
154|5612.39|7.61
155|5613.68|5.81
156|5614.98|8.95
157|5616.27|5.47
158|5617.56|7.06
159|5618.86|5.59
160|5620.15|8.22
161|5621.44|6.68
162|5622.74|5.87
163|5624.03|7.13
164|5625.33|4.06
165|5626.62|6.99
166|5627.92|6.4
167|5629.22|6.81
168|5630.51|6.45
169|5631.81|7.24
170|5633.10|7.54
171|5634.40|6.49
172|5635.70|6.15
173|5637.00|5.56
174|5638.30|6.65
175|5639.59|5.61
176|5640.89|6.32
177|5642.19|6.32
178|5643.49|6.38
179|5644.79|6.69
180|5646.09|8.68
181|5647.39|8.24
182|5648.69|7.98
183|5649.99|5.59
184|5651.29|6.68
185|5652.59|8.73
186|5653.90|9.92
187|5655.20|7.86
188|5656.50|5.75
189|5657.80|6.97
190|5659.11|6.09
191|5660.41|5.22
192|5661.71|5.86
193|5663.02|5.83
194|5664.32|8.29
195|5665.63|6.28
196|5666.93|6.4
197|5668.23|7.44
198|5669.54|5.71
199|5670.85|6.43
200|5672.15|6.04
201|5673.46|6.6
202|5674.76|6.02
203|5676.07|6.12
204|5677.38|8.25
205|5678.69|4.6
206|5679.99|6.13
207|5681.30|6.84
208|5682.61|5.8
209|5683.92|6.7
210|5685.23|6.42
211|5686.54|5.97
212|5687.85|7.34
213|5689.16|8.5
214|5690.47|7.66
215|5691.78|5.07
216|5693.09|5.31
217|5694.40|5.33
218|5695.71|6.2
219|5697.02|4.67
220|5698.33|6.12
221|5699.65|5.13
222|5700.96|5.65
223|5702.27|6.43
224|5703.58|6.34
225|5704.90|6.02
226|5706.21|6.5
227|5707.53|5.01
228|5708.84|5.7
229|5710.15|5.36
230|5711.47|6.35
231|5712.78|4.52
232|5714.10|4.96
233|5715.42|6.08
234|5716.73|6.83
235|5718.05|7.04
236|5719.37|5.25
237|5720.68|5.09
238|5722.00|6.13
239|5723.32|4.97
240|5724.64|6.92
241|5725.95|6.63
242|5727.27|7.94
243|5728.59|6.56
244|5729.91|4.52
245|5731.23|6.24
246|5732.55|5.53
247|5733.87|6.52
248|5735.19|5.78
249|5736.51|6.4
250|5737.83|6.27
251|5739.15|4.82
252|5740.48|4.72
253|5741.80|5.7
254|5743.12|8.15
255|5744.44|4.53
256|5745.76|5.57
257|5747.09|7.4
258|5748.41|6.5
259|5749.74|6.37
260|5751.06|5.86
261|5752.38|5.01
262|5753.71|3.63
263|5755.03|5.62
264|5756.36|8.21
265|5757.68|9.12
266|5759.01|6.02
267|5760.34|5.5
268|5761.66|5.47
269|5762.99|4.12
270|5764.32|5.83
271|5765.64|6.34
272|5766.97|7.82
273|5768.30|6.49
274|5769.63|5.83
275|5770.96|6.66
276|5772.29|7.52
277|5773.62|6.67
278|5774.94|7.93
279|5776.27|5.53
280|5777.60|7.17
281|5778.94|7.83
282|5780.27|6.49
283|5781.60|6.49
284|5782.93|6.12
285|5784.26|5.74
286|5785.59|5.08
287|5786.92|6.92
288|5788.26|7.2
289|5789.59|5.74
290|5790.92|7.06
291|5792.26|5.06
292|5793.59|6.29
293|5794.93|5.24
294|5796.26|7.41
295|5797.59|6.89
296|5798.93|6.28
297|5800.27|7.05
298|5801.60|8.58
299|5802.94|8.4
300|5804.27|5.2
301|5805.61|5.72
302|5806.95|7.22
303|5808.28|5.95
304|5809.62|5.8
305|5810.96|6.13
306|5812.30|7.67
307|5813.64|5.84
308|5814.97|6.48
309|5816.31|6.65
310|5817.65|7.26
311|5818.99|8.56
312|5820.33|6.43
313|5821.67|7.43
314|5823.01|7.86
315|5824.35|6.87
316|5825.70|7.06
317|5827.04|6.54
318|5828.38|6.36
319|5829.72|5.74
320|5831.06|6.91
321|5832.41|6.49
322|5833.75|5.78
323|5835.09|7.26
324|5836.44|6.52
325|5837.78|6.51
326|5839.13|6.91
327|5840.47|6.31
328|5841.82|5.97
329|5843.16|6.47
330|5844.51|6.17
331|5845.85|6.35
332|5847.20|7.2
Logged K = 0.085 mag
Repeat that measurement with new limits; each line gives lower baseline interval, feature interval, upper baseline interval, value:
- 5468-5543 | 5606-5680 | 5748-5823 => -0.06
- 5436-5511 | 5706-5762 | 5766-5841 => 0.09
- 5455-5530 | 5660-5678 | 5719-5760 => -0.06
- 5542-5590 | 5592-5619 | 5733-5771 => -0.06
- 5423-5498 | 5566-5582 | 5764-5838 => -0.13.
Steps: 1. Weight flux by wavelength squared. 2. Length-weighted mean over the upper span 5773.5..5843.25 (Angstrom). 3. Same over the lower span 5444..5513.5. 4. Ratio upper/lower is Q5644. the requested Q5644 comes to 1.2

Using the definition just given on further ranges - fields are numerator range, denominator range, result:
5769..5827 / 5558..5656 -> 1.06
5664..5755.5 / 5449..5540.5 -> 1.06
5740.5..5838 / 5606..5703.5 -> 1.03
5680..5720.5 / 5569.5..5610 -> 0.93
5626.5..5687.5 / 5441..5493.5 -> 1.21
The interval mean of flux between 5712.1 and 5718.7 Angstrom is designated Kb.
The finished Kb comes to 5.89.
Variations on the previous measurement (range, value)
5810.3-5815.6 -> 6.54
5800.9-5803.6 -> 8.48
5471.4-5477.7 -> 6.16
